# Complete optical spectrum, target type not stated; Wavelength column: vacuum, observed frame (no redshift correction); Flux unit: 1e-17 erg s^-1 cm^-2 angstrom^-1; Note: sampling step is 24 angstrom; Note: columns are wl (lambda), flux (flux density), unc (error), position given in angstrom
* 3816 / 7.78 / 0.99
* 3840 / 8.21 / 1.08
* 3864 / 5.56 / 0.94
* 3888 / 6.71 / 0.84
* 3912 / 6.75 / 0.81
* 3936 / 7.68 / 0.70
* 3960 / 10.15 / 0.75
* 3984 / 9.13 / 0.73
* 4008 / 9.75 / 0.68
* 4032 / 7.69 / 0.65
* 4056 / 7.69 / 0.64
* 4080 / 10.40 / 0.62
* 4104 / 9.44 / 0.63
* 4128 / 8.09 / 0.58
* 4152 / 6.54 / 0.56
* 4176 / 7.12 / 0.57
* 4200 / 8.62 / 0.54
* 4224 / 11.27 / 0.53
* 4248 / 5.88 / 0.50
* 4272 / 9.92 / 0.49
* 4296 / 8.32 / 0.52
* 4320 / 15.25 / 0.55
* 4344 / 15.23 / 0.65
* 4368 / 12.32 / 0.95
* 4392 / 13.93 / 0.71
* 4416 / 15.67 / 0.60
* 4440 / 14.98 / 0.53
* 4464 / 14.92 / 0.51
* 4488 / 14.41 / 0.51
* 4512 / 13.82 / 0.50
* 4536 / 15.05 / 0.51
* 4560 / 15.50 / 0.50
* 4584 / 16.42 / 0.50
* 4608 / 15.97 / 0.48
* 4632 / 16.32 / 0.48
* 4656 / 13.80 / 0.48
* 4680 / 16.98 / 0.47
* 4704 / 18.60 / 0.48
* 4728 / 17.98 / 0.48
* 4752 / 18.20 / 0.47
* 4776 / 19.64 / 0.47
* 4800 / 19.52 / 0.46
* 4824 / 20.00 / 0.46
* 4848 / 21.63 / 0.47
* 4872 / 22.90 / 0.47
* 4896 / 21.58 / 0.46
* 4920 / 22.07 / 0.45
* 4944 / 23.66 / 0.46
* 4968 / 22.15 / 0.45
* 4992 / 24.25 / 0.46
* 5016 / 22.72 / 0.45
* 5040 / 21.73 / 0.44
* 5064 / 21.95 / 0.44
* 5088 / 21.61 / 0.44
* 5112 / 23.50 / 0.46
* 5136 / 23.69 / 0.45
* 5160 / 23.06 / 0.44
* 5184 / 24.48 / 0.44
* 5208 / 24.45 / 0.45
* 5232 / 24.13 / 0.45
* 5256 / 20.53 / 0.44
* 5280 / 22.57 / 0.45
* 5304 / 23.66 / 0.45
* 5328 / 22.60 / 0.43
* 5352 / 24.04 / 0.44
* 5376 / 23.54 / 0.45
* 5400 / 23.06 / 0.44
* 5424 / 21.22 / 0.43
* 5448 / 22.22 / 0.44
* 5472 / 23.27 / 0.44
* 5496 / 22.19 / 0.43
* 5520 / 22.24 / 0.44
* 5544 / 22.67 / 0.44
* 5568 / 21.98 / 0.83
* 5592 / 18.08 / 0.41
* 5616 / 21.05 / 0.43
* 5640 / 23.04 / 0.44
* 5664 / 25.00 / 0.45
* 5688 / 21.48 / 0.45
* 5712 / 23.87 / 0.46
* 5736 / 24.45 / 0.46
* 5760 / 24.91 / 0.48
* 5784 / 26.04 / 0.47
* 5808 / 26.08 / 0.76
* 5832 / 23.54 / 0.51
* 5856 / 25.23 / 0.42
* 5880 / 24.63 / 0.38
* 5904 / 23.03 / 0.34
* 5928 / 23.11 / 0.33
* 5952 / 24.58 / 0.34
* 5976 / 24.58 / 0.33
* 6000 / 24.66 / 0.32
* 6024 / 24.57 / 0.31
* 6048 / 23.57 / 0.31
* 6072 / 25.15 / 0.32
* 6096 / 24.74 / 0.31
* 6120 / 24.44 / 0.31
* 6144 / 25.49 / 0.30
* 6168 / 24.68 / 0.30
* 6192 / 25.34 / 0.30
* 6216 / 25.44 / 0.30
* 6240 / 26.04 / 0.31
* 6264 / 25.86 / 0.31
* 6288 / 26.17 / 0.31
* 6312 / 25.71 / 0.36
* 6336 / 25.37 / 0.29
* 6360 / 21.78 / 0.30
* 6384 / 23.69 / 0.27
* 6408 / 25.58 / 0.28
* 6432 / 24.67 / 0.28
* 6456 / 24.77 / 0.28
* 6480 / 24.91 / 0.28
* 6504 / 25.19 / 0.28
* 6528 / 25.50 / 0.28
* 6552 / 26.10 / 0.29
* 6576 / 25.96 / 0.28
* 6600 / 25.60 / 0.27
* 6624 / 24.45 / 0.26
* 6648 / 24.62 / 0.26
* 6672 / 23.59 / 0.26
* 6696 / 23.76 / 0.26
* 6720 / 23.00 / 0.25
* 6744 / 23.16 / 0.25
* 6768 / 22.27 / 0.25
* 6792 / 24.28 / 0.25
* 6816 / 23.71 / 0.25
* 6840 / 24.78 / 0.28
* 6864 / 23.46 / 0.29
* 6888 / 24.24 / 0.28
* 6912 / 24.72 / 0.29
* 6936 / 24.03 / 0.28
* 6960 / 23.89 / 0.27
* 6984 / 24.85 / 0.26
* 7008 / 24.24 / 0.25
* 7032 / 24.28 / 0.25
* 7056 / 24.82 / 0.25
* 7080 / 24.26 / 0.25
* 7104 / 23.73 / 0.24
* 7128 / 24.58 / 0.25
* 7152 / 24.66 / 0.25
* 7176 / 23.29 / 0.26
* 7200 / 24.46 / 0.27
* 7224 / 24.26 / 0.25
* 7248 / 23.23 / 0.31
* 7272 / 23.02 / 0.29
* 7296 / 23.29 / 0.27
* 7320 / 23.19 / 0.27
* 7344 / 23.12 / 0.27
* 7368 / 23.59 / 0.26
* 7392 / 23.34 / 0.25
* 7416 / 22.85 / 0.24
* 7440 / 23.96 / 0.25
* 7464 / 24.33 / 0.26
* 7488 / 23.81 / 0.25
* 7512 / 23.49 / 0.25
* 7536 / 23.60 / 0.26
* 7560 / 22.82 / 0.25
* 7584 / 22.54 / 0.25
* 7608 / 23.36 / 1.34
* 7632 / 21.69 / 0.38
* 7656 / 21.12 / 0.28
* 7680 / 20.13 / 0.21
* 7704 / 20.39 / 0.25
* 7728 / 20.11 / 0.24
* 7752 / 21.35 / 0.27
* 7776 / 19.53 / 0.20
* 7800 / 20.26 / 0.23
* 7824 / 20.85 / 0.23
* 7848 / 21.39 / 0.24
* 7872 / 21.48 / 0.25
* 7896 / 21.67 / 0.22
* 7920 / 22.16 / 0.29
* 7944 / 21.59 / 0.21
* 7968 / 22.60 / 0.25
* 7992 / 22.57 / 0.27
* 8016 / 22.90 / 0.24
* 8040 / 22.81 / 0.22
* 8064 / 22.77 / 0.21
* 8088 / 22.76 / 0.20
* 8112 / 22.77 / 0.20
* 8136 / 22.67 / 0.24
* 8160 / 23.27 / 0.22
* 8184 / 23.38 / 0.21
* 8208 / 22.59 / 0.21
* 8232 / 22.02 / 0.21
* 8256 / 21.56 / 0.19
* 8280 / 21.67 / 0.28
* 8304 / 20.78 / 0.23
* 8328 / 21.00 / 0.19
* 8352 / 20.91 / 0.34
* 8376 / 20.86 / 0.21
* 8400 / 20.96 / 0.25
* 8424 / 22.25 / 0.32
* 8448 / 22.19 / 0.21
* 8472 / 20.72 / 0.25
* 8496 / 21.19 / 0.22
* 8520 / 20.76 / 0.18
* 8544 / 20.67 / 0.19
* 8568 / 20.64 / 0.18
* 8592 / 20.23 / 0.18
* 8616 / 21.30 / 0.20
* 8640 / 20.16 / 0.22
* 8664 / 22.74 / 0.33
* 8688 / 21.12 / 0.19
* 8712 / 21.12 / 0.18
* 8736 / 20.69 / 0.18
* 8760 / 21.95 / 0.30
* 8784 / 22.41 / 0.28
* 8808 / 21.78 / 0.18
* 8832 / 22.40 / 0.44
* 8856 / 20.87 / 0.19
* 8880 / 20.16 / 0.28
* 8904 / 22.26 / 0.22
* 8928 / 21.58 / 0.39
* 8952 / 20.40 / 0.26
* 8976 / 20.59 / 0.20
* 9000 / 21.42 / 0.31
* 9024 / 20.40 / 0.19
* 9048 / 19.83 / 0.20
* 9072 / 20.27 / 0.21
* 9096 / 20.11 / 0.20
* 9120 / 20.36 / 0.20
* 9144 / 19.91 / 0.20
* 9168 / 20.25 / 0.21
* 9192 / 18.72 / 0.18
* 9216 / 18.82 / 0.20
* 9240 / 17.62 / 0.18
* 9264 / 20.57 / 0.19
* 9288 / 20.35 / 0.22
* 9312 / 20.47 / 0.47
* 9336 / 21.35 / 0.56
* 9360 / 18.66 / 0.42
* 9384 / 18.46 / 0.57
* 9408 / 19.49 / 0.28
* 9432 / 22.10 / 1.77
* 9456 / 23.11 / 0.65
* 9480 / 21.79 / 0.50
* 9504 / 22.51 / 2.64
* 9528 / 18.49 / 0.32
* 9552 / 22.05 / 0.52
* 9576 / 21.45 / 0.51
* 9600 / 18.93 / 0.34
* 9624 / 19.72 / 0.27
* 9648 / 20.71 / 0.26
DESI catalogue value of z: 0.08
